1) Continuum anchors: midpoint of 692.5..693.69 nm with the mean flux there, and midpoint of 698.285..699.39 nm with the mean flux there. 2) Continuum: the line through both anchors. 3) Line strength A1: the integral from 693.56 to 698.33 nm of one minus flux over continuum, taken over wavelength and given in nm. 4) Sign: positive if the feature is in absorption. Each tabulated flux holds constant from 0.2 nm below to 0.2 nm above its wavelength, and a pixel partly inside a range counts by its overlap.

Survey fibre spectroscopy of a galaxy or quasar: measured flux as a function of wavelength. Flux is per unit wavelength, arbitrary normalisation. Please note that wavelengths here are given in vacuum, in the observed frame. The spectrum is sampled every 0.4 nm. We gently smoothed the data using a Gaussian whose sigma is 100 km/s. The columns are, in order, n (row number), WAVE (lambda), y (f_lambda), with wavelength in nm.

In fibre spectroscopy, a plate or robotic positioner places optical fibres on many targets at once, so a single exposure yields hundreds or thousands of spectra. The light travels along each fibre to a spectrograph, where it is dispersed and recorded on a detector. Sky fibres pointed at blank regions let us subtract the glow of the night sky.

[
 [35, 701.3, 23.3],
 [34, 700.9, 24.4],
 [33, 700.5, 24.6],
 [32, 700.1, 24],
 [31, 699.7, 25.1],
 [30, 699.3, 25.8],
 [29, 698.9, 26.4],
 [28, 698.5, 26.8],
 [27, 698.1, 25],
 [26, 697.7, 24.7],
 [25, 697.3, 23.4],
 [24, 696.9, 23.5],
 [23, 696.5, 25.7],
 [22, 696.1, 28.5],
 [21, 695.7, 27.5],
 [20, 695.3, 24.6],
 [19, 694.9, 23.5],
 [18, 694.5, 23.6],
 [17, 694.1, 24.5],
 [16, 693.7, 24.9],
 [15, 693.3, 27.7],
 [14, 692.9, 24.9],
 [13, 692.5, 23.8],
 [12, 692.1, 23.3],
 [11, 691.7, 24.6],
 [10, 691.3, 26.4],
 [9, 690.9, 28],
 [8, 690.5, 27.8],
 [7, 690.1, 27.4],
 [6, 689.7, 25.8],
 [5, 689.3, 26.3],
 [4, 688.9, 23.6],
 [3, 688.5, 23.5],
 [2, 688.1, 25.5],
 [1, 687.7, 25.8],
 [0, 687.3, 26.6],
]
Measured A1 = 0.192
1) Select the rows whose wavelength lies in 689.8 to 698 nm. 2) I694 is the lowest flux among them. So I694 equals 23.3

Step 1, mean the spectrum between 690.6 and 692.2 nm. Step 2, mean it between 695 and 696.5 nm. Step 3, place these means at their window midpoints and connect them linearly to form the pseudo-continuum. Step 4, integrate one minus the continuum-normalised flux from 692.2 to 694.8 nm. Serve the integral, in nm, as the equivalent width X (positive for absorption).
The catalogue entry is 0.137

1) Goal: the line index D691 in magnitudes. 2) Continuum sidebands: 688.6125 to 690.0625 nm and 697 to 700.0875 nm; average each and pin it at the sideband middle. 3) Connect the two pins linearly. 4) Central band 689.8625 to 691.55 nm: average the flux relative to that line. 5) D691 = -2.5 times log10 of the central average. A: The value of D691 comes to -0.08 mag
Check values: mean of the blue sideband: 25.4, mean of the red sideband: 25.2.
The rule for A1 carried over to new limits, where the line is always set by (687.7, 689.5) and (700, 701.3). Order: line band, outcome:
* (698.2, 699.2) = -0.08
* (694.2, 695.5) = 0.03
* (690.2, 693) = -0.11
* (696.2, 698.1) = -0.02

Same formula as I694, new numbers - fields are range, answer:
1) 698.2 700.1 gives 24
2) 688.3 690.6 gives 23.5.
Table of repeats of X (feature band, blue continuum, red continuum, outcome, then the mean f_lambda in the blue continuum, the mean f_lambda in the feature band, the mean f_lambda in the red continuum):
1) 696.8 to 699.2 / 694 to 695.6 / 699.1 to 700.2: -0.03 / 24.2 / 25.1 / 25.1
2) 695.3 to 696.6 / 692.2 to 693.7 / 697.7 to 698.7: -0.07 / 25.2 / 26.9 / 25.7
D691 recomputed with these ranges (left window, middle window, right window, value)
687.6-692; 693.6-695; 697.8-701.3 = 0.061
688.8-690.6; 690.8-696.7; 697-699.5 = 0.016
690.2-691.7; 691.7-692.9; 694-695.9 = 0.100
